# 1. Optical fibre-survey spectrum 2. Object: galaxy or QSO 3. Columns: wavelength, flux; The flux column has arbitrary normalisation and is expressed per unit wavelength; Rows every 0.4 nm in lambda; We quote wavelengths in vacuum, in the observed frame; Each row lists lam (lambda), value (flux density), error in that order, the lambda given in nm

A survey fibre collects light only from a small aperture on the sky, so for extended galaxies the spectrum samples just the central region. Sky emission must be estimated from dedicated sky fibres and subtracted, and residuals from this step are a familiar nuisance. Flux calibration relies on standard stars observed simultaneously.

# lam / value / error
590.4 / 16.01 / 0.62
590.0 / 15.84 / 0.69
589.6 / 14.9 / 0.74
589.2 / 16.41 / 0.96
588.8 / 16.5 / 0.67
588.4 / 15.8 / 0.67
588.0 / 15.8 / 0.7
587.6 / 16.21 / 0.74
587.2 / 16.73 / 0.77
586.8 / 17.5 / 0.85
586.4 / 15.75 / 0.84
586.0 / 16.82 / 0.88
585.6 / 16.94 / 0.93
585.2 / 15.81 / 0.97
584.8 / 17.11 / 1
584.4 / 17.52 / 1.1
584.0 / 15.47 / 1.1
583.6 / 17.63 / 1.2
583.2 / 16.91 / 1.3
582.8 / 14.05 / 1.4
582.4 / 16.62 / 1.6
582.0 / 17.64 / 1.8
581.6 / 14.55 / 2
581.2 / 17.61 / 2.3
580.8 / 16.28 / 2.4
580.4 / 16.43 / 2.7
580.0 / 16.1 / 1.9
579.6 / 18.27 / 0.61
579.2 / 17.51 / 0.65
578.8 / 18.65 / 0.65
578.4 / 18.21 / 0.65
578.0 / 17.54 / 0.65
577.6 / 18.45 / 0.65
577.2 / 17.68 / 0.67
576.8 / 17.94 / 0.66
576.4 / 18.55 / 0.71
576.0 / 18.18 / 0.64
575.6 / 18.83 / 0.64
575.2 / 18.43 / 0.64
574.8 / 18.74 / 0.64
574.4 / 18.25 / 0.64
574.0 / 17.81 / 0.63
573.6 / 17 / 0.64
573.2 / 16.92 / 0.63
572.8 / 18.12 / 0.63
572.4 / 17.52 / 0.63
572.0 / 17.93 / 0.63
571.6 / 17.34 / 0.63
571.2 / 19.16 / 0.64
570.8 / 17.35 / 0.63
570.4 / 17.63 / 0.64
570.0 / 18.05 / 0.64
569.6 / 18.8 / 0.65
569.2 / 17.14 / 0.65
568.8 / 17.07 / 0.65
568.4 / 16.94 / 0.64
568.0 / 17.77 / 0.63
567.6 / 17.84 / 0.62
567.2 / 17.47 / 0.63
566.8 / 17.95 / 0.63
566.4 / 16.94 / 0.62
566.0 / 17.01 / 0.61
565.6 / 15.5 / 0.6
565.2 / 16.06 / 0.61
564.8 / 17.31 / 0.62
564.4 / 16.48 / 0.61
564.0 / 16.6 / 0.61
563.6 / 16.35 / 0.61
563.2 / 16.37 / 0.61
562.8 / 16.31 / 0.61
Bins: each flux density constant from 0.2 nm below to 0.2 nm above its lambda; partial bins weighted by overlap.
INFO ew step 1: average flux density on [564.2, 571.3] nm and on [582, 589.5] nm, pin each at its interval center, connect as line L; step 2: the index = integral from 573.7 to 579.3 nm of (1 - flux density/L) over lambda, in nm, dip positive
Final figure -0.428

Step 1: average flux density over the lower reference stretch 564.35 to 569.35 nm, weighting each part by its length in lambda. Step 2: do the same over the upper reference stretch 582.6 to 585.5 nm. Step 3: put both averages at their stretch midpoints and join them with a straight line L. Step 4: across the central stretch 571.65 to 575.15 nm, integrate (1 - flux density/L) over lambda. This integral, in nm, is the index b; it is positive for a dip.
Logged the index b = -0.21 nm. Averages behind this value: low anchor 17.1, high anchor 16.4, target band 17.8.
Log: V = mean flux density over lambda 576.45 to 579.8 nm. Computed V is 18.1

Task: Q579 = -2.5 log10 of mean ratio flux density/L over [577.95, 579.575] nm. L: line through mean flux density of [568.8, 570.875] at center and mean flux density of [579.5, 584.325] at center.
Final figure -0.08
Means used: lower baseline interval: 17.8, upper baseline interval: 16.5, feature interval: 18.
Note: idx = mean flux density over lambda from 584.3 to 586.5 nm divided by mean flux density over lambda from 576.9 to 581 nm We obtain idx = 1.0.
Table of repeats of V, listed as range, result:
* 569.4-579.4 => 18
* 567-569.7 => 17.5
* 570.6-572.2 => 17.9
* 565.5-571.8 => 17.5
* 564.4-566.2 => 16.5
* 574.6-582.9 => 17.5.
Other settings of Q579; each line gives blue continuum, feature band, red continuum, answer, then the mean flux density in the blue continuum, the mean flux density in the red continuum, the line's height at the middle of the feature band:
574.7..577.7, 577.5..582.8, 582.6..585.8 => 0.02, 18.3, 16.4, 17.4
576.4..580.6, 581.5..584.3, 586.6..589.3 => 0.06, 17.7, 16.4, 17.1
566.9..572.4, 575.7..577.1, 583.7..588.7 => -0.06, 17.7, 16.5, 17.2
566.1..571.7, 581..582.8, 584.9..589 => 0.03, 17.7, 16.4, 16.8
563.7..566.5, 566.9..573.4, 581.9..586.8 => -0.07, 16.5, 16.5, 16.5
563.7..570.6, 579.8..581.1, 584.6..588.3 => 0.02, 17.2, 16.5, 16.7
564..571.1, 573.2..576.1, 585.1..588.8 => -0.07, 17.3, 16.4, 16.9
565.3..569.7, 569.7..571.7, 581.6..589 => -0.05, 17.2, 16.4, 17.1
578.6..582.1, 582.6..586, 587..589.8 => 0.00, 17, 16.1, 16.5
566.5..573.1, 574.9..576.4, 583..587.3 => -0.07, 17.7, 16.7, 17.4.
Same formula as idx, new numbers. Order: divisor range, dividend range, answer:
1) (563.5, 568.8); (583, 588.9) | 0.98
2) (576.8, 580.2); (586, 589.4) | 0.92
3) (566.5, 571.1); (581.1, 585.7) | 0.93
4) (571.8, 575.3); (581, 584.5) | 0.92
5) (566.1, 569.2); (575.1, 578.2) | 1.05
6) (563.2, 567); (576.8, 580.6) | 1.06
